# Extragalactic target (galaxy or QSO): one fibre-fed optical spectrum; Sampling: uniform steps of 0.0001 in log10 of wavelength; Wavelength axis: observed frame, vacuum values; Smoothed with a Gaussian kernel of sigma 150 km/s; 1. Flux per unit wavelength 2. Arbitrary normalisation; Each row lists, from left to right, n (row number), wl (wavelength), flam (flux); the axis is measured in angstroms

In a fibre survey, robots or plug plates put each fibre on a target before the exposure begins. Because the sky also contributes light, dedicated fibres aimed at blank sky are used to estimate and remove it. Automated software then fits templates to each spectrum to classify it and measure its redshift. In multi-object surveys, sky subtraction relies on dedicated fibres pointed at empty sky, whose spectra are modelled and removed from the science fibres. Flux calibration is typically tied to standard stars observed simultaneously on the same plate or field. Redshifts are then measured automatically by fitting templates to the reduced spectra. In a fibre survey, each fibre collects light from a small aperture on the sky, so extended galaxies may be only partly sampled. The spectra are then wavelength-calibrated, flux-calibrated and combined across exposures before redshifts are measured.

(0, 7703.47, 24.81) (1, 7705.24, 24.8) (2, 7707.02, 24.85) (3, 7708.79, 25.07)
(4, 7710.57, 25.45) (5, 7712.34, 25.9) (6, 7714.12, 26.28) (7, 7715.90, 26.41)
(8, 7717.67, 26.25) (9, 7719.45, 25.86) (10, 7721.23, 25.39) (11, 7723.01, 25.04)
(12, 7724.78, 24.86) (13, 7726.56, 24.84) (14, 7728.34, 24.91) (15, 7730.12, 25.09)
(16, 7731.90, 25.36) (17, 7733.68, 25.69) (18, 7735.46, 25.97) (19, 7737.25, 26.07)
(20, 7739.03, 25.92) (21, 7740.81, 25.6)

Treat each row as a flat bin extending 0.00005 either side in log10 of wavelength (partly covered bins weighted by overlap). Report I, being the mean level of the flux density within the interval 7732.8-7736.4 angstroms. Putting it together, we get 25.8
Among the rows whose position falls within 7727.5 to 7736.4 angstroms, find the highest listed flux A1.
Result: 25.97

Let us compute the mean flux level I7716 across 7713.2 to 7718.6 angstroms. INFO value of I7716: 26.3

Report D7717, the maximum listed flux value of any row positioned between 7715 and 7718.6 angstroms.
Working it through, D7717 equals 26.41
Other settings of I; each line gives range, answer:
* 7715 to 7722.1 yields 26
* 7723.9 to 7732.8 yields 25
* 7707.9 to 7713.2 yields 25.5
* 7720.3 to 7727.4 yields 25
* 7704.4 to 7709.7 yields 24.9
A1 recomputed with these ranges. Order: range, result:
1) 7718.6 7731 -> 25.86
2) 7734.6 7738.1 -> 26.07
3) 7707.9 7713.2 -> 25.9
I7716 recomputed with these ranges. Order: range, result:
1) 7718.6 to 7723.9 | 25.4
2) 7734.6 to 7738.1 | 26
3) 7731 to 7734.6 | 25.5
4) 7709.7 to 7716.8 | 26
